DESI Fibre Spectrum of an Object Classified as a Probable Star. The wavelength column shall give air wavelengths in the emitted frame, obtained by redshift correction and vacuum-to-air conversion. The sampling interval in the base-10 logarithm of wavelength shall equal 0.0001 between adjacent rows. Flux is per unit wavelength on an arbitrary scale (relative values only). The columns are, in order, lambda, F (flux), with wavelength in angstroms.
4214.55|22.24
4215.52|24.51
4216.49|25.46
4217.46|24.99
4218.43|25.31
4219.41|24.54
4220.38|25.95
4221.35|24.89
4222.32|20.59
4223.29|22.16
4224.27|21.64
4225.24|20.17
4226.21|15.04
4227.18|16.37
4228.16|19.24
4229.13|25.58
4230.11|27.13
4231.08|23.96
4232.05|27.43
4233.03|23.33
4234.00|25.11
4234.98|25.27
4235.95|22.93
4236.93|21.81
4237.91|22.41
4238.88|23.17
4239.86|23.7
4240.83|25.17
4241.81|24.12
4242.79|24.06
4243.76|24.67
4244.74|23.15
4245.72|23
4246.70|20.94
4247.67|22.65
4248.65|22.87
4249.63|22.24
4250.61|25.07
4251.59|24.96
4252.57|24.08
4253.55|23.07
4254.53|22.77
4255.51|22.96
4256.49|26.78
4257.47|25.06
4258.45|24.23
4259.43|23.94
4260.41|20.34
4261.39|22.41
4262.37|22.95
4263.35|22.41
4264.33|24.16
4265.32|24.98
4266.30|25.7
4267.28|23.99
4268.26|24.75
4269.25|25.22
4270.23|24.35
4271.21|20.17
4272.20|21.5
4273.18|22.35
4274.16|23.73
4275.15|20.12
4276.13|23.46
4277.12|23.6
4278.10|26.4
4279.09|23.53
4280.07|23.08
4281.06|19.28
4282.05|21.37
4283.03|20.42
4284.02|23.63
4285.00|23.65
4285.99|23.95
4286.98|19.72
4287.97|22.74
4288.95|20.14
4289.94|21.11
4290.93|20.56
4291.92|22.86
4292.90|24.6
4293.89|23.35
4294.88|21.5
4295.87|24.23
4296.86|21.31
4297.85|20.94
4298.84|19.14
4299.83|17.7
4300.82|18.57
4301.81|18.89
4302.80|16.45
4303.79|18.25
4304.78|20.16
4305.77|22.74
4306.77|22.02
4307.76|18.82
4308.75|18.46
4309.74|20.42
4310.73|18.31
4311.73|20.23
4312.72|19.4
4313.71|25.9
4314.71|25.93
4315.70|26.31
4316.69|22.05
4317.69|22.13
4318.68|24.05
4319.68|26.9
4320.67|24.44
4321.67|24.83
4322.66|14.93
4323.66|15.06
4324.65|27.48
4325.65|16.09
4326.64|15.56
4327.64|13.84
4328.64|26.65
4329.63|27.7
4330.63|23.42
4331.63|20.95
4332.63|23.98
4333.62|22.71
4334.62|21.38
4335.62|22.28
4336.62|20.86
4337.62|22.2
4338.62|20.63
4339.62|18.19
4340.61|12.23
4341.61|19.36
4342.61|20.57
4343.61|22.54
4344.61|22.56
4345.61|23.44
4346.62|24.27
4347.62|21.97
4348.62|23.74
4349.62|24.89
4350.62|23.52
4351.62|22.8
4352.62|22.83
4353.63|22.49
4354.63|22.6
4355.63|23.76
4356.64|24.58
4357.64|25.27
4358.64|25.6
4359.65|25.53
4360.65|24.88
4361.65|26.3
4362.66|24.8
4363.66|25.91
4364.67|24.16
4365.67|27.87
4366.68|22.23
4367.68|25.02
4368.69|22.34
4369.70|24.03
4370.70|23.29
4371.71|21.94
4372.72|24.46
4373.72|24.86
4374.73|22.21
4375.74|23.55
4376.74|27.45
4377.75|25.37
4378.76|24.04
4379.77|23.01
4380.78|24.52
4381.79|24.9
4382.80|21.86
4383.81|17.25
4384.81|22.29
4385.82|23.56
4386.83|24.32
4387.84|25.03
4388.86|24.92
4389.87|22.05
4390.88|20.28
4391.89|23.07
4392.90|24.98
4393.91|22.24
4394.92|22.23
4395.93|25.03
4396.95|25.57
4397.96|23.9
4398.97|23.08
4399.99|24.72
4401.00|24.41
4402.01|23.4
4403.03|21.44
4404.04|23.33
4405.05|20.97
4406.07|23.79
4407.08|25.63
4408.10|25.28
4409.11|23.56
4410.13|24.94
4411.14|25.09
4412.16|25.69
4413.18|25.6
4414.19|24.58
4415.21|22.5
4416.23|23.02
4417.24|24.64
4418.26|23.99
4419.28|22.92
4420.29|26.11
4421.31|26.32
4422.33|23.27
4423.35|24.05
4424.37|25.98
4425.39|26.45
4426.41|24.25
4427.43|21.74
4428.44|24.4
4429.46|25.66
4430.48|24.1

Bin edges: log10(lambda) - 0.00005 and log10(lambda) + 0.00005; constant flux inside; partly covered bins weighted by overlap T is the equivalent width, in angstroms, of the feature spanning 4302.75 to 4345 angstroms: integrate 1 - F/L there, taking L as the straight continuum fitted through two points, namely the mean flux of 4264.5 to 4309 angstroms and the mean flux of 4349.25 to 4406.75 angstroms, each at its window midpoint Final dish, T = 2.7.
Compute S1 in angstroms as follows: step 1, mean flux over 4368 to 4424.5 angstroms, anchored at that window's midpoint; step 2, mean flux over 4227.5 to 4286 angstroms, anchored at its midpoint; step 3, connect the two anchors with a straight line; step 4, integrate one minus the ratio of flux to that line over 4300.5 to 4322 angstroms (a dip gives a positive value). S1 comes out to 1.8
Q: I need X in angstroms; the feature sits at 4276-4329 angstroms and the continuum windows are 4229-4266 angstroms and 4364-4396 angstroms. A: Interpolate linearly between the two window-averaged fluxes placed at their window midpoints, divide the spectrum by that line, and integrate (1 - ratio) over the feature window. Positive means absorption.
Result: 5.2 angstroms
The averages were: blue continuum 23.8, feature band 21.4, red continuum 23.6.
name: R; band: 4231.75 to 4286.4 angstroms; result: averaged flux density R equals 23.4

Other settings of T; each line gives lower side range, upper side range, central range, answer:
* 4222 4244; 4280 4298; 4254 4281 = -1.35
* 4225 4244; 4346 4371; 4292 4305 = 1.74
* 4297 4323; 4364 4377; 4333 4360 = 0.71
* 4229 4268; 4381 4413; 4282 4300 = 1.48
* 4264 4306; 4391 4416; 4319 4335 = 0.74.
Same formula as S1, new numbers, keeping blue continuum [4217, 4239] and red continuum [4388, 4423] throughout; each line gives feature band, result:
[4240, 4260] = -0.6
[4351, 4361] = -0.2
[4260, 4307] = 2.5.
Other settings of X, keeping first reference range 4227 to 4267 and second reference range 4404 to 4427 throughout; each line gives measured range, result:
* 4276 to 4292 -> 1.02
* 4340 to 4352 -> 1.16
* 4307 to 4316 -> 0.94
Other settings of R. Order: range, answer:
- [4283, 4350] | 21.4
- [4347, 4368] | 24.3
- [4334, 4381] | 23.2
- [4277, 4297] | 22.4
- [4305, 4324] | 21.8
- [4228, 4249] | 23.8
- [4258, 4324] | 22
